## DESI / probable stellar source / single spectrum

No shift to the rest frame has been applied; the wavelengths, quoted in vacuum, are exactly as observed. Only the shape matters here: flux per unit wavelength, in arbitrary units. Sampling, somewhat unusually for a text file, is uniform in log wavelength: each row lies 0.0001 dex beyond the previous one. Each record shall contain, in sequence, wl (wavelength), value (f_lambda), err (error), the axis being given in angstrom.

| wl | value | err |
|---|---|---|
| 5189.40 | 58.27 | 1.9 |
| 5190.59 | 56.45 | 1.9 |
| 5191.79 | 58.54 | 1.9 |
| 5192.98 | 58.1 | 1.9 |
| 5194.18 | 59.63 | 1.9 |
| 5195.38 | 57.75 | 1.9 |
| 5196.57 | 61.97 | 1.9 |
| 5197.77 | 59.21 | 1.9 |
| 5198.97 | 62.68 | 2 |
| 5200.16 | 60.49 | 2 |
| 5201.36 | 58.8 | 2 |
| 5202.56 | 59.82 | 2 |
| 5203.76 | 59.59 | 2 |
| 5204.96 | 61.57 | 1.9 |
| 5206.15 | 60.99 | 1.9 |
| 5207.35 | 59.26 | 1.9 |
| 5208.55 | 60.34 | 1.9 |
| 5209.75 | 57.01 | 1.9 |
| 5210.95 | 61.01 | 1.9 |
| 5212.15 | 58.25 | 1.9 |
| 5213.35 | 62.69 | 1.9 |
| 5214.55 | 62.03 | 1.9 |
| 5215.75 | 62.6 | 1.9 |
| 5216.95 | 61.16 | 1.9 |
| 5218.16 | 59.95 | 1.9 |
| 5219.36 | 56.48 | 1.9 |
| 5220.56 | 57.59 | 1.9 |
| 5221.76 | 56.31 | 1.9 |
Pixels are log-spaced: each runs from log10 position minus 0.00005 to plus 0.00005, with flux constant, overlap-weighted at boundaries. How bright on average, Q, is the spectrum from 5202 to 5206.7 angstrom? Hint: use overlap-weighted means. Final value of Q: 60.6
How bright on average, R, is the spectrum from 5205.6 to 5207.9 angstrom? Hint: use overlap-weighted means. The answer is 60.1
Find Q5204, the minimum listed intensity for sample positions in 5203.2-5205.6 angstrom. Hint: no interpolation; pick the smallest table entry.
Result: 59.59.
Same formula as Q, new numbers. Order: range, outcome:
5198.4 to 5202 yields 60.7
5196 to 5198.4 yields 60.4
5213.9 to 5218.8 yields 61.4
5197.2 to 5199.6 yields 61.1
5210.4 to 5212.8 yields 59.7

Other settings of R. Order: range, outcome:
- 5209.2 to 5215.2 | 60.3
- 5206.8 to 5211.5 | 59.4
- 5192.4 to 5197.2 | 59.3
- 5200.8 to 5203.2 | 59.2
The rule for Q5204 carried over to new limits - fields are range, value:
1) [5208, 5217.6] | 57.01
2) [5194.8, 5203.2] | 57.75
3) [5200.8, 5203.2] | 58.8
